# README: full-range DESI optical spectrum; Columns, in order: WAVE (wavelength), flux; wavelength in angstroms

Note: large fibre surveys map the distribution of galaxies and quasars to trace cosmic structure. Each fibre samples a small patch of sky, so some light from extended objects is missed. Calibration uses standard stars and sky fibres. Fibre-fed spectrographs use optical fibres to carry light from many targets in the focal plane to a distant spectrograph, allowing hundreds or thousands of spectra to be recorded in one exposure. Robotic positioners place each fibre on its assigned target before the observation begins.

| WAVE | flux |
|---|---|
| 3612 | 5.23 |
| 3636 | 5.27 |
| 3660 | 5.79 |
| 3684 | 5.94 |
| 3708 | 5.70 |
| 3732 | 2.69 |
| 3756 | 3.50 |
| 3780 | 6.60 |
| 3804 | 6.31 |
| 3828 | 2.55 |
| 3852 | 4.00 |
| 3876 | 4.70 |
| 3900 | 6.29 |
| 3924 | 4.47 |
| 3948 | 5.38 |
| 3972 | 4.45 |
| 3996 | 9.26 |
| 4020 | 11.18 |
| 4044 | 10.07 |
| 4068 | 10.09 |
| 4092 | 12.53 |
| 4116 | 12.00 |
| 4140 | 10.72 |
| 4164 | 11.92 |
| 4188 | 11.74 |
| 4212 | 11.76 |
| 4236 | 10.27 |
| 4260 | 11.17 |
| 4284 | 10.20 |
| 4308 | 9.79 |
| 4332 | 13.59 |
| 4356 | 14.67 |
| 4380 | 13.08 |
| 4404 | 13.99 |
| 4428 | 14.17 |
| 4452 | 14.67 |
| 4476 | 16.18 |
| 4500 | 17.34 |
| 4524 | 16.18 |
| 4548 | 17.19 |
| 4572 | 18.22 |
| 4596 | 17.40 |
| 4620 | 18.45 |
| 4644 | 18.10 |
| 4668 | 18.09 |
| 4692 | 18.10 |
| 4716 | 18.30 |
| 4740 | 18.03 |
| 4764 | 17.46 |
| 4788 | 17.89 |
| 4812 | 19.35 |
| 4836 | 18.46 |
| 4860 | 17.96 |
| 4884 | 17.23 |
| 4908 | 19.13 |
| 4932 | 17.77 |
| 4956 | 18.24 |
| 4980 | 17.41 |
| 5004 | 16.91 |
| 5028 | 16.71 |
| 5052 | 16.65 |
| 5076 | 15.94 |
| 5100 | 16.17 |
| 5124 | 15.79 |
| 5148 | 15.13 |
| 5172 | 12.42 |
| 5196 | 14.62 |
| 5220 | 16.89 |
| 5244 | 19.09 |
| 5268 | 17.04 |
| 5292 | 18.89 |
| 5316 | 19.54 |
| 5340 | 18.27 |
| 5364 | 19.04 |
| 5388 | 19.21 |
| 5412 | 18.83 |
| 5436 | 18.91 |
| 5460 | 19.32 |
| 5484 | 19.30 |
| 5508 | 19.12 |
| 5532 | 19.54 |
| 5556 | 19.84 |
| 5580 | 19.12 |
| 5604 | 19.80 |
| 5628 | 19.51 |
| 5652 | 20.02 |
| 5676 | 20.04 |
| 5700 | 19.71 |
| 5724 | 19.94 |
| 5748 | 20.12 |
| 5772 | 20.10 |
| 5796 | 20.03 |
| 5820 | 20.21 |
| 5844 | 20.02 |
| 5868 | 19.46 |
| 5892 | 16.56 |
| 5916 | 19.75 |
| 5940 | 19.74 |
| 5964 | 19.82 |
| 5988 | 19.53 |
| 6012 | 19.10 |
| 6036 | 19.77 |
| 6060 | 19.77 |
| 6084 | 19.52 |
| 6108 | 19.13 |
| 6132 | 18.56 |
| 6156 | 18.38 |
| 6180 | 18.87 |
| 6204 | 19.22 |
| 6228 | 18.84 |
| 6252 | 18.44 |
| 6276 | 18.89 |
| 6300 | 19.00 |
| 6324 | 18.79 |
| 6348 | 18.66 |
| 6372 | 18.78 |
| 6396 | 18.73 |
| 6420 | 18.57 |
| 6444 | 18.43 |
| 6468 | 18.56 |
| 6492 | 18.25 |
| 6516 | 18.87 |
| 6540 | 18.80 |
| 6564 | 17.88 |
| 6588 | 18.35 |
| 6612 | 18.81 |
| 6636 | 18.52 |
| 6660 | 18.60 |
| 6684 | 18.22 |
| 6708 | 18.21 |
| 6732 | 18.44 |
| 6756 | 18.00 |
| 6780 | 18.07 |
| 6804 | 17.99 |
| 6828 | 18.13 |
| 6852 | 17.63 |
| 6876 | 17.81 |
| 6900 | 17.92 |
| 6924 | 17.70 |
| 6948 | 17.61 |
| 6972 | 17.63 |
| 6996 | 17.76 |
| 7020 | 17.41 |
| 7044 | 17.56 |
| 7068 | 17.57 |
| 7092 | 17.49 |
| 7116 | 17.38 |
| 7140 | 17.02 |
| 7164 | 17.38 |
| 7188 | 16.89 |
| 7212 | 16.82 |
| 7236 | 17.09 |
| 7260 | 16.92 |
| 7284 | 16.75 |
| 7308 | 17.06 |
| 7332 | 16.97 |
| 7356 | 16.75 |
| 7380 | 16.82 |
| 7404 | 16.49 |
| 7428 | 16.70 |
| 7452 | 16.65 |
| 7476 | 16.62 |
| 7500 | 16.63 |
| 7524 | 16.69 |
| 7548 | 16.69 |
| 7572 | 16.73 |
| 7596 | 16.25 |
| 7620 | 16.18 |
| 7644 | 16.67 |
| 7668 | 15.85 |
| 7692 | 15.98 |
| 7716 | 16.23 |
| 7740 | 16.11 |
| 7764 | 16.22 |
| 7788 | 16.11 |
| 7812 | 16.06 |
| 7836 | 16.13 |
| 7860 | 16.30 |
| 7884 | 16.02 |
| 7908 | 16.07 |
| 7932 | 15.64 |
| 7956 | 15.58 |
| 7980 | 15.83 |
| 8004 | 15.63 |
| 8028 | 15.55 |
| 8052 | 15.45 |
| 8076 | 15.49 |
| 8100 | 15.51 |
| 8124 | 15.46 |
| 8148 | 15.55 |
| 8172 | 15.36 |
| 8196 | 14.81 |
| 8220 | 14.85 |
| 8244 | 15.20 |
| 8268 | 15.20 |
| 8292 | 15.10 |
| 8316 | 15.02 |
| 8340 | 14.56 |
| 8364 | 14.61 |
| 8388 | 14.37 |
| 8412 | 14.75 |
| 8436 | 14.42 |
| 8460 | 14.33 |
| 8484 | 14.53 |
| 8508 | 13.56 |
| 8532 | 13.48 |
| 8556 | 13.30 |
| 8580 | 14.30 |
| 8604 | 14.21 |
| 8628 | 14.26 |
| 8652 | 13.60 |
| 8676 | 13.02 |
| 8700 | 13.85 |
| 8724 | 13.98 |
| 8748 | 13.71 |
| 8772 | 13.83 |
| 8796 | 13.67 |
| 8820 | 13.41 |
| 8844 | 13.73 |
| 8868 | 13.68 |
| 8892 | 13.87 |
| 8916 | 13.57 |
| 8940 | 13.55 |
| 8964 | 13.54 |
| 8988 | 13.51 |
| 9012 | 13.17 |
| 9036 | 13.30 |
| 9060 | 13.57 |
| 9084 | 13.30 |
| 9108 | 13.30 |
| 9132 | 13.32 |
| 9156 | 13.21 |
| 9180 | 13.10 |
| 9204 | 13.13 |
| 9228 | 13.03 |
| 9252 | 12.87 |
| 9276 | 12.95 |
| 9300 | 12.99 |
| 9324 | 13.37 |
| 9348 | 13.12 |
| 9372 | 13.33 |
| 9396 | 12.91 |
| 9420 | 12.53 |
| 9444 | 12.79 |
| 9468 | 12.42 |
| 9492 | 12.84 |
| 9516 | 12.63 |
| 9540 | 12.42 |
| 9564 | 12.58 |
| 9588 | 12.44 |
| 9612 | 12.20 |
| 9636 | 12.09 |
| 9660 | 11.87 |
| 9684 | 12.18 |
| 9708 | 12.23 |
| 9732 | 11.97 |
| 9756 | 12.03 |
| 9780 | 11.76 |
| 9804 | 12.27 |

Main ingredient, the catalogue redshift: 0.000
